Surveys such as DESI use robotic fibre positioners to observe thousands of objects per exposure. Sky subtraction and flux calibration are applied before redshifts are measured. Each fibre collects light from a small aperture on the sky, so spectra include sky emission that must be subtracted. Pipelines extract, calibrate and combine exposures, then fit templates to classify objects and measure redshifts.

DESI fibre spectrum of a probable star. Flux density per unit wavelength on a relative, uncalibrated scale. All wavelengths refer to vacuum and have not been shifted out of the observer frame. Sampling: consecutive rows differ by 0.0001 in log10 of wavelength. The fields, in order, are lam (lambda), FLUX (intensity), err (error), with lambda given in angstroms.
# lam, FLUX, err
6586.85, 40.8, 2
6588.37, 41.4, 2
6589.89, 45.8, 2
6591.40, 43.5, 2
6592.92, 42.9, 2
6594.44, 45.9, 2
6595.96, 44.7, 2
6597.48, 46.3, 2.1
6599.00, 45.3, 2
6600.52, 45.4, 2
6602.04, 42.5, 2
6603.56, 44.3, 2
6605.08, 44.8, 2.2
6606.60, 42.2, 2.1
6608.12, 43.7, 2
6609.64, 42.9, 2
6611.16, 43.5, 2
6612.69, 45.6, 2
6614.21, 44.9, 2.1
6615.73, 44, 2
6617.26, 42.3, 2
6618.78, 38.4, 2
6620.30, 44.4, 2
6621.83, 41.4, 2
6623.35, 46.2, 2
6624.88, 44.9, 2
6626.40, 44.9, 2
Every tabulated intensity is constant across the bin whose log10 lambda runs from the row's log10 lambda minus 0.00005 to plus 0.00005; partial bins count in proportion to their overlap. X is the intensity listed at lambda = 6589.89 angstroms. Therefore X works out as 45.8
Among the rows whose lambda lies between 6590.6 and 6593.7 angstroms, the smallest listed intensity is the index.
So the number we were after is 42.9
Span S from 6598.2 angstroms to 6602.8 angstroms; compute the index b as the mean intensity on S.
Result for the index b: 44.4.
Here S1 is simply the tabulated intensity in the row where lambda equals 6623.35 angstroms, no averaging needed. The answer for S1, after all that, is 46.2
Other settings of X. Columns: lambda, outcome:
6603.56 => 44.3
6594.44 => 45.9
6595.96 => 44.7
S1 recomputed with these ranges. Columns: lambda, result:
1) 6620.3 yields 44.4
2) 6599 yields 45.3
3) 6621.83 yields 41.4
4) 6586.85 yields 40.8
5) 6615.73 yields 44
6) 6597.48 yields 46.3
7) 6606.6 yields 42.2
